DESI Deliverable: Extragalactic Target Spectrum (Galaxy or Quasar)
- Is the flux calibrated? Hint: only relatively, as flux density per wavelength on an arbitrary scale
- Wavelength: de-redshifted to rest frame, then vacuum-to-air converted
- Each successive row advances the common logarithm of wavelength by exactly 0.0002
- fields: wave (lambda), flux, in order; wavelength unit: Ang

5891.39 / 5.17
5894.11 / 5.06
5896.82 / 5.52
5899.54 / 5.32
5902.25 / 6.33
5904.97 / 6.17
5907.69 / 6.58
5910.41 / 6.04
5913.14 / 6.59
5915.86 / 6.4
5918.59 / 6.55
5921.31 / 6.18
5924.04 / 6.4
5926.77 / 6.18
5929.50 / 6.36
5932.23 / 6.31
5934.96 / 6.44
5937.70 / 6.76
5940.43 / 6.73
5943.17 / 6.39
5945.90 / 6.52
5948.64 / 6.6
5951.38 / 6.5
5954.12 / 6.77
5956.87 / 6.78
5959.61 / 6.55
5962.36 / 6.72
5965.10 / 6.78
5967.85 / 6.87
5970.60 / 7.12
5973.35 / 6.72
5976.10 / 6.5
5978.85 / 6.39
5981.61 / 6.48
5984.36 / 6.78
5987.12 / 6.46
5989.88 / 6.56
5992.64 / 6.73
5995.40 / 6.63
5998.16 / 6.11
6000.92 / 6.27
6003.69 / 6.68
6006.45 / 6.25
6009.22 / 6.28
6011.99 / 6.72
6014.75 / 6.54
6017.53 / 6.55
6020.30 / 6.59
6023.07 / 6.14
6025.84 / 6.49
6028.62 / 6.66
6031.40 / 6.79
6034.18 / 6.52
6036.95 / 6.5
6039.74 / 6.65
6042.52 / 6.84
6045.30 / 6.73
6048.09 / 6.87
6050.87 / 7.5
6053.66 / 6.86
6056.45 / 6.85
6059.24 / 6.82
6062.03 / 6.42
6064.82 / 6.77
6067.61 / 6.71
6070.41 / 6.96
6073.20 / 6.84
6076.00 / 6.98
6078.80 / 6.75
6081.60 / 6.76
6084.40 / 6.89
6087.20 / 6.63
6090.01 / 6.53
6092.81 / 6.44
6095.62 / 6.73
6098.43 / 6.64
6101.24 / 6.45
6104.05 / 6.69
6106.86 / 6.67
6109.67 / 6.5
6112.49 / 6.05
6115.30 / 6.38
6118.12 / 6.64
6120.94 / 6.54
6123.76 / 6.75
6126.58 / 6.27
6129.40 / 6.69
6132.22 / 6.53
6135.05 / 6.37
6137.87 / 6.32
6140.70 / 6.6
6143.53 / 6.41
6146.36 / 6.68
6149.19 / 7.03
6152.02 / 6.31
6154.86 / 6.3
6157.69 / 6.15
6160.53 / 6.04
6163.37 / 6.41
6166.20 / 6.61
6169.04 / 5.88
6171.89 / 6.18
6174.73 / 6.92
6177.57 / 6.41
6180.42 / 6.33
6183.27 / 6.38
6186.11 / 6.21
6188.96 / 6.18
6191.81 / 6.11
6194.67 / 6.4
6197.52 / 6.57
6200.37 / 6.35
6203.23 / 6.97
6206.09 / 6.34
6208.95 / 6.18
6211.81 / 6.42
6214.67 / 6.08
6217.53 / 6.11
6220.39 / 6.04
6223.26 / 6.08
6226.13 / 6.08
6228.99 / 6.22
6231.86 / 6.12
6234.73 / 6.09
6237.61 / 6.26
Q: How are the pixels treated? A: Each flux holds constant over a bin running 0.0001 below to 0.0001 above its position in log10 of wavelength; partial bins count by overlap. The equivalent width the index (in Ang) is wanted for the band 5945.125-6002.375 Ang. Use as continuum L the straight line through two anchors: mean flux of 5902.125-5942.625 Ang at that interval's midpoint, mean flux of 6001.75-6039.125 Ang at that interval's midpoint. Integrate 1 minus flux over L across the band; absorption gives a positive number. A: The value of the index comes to -1.3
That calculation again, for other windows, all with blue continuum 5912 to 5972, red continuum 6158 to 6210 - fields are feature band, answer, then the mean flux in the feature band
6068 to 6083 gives -0.9 Ang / 6.85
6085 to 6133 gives -0.9 Ang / 6.54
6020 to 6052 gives -1.0 Ang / 6.69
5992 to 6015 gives 0.2 Ang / 6.46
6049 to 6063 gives -0.9 Ang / 6.9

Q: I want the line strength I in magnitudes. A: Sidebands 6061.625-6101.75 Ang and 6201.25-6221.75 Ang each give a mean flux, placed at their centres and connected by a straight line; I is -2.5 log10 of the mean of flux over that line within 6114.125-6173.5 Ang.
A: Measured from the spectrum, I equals 0.01 mag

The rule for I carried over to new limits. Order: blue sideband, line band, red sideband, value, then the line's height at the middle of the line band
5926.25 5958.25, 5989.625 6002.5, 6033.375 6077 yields 0.03 mag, 6.67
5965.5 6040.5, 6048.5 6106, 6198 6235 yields -0.05 mag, 6.45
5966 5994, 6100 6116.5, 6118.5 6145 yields 0.01 mag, 6.53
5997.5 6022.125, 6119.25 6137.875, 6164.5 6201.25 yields -0.02 mag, 6.38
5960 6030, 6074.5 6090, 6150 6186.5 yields -0.05 mag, 6.45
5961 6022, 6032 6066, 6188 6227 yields -0.05 mag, 6.5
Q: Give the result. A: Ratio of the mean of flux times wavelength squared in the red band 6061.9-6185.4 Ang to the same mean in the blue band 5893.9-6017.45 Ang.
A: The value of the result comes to 1.07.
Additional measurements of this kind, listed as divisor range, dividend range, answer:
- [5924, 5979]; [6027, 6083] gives 1.06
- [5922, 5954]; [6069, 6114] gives 1.08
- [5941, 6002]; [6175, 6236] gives 1.03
